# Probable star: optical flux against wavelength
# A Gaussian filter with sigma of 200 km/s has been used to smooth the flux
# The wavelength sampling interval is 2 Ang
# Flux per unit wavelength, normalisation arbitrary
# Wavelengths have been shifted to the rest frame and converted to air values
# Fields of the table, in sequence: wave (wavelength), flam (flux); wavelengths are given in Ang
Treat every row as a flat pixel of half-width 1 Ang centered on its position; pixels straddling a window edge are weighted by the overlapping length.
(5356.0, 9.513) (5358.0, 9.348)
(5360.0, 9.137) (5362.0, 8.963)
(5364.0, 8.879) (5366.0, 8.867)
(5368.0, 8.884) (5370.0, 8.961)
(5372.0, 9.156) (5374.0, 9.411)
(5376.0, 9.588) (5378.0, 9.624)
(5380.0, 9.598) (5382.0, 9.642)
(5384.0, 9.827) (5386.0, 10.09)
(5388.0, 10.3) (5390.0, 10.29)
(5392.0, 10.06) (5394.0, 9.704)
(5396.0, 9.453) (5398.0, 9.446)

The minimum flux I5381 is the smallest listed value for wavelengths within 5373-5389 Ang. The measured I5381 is 9.411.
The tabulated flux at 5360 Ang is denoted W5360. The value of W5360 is 9.137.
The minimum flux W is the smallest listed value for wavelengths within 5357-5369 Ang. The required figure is 8.867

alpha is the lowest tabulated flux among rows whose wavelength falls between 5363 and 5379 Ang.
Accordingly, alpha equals 8.867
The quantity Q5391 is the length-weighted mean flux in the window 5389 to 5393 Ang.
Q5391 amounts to 10.2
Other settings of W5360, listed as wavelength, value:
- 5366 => 8.867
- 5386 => 10.09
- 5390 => 10.29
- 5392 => 10.06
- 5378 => 9.624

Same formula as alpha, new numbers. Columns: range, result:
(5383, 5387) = 9.827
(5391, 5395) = 9.704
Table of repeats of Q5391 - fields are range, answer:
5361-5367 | 8.9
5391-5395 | 9.88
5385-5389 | 10.2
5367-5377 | 9.2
